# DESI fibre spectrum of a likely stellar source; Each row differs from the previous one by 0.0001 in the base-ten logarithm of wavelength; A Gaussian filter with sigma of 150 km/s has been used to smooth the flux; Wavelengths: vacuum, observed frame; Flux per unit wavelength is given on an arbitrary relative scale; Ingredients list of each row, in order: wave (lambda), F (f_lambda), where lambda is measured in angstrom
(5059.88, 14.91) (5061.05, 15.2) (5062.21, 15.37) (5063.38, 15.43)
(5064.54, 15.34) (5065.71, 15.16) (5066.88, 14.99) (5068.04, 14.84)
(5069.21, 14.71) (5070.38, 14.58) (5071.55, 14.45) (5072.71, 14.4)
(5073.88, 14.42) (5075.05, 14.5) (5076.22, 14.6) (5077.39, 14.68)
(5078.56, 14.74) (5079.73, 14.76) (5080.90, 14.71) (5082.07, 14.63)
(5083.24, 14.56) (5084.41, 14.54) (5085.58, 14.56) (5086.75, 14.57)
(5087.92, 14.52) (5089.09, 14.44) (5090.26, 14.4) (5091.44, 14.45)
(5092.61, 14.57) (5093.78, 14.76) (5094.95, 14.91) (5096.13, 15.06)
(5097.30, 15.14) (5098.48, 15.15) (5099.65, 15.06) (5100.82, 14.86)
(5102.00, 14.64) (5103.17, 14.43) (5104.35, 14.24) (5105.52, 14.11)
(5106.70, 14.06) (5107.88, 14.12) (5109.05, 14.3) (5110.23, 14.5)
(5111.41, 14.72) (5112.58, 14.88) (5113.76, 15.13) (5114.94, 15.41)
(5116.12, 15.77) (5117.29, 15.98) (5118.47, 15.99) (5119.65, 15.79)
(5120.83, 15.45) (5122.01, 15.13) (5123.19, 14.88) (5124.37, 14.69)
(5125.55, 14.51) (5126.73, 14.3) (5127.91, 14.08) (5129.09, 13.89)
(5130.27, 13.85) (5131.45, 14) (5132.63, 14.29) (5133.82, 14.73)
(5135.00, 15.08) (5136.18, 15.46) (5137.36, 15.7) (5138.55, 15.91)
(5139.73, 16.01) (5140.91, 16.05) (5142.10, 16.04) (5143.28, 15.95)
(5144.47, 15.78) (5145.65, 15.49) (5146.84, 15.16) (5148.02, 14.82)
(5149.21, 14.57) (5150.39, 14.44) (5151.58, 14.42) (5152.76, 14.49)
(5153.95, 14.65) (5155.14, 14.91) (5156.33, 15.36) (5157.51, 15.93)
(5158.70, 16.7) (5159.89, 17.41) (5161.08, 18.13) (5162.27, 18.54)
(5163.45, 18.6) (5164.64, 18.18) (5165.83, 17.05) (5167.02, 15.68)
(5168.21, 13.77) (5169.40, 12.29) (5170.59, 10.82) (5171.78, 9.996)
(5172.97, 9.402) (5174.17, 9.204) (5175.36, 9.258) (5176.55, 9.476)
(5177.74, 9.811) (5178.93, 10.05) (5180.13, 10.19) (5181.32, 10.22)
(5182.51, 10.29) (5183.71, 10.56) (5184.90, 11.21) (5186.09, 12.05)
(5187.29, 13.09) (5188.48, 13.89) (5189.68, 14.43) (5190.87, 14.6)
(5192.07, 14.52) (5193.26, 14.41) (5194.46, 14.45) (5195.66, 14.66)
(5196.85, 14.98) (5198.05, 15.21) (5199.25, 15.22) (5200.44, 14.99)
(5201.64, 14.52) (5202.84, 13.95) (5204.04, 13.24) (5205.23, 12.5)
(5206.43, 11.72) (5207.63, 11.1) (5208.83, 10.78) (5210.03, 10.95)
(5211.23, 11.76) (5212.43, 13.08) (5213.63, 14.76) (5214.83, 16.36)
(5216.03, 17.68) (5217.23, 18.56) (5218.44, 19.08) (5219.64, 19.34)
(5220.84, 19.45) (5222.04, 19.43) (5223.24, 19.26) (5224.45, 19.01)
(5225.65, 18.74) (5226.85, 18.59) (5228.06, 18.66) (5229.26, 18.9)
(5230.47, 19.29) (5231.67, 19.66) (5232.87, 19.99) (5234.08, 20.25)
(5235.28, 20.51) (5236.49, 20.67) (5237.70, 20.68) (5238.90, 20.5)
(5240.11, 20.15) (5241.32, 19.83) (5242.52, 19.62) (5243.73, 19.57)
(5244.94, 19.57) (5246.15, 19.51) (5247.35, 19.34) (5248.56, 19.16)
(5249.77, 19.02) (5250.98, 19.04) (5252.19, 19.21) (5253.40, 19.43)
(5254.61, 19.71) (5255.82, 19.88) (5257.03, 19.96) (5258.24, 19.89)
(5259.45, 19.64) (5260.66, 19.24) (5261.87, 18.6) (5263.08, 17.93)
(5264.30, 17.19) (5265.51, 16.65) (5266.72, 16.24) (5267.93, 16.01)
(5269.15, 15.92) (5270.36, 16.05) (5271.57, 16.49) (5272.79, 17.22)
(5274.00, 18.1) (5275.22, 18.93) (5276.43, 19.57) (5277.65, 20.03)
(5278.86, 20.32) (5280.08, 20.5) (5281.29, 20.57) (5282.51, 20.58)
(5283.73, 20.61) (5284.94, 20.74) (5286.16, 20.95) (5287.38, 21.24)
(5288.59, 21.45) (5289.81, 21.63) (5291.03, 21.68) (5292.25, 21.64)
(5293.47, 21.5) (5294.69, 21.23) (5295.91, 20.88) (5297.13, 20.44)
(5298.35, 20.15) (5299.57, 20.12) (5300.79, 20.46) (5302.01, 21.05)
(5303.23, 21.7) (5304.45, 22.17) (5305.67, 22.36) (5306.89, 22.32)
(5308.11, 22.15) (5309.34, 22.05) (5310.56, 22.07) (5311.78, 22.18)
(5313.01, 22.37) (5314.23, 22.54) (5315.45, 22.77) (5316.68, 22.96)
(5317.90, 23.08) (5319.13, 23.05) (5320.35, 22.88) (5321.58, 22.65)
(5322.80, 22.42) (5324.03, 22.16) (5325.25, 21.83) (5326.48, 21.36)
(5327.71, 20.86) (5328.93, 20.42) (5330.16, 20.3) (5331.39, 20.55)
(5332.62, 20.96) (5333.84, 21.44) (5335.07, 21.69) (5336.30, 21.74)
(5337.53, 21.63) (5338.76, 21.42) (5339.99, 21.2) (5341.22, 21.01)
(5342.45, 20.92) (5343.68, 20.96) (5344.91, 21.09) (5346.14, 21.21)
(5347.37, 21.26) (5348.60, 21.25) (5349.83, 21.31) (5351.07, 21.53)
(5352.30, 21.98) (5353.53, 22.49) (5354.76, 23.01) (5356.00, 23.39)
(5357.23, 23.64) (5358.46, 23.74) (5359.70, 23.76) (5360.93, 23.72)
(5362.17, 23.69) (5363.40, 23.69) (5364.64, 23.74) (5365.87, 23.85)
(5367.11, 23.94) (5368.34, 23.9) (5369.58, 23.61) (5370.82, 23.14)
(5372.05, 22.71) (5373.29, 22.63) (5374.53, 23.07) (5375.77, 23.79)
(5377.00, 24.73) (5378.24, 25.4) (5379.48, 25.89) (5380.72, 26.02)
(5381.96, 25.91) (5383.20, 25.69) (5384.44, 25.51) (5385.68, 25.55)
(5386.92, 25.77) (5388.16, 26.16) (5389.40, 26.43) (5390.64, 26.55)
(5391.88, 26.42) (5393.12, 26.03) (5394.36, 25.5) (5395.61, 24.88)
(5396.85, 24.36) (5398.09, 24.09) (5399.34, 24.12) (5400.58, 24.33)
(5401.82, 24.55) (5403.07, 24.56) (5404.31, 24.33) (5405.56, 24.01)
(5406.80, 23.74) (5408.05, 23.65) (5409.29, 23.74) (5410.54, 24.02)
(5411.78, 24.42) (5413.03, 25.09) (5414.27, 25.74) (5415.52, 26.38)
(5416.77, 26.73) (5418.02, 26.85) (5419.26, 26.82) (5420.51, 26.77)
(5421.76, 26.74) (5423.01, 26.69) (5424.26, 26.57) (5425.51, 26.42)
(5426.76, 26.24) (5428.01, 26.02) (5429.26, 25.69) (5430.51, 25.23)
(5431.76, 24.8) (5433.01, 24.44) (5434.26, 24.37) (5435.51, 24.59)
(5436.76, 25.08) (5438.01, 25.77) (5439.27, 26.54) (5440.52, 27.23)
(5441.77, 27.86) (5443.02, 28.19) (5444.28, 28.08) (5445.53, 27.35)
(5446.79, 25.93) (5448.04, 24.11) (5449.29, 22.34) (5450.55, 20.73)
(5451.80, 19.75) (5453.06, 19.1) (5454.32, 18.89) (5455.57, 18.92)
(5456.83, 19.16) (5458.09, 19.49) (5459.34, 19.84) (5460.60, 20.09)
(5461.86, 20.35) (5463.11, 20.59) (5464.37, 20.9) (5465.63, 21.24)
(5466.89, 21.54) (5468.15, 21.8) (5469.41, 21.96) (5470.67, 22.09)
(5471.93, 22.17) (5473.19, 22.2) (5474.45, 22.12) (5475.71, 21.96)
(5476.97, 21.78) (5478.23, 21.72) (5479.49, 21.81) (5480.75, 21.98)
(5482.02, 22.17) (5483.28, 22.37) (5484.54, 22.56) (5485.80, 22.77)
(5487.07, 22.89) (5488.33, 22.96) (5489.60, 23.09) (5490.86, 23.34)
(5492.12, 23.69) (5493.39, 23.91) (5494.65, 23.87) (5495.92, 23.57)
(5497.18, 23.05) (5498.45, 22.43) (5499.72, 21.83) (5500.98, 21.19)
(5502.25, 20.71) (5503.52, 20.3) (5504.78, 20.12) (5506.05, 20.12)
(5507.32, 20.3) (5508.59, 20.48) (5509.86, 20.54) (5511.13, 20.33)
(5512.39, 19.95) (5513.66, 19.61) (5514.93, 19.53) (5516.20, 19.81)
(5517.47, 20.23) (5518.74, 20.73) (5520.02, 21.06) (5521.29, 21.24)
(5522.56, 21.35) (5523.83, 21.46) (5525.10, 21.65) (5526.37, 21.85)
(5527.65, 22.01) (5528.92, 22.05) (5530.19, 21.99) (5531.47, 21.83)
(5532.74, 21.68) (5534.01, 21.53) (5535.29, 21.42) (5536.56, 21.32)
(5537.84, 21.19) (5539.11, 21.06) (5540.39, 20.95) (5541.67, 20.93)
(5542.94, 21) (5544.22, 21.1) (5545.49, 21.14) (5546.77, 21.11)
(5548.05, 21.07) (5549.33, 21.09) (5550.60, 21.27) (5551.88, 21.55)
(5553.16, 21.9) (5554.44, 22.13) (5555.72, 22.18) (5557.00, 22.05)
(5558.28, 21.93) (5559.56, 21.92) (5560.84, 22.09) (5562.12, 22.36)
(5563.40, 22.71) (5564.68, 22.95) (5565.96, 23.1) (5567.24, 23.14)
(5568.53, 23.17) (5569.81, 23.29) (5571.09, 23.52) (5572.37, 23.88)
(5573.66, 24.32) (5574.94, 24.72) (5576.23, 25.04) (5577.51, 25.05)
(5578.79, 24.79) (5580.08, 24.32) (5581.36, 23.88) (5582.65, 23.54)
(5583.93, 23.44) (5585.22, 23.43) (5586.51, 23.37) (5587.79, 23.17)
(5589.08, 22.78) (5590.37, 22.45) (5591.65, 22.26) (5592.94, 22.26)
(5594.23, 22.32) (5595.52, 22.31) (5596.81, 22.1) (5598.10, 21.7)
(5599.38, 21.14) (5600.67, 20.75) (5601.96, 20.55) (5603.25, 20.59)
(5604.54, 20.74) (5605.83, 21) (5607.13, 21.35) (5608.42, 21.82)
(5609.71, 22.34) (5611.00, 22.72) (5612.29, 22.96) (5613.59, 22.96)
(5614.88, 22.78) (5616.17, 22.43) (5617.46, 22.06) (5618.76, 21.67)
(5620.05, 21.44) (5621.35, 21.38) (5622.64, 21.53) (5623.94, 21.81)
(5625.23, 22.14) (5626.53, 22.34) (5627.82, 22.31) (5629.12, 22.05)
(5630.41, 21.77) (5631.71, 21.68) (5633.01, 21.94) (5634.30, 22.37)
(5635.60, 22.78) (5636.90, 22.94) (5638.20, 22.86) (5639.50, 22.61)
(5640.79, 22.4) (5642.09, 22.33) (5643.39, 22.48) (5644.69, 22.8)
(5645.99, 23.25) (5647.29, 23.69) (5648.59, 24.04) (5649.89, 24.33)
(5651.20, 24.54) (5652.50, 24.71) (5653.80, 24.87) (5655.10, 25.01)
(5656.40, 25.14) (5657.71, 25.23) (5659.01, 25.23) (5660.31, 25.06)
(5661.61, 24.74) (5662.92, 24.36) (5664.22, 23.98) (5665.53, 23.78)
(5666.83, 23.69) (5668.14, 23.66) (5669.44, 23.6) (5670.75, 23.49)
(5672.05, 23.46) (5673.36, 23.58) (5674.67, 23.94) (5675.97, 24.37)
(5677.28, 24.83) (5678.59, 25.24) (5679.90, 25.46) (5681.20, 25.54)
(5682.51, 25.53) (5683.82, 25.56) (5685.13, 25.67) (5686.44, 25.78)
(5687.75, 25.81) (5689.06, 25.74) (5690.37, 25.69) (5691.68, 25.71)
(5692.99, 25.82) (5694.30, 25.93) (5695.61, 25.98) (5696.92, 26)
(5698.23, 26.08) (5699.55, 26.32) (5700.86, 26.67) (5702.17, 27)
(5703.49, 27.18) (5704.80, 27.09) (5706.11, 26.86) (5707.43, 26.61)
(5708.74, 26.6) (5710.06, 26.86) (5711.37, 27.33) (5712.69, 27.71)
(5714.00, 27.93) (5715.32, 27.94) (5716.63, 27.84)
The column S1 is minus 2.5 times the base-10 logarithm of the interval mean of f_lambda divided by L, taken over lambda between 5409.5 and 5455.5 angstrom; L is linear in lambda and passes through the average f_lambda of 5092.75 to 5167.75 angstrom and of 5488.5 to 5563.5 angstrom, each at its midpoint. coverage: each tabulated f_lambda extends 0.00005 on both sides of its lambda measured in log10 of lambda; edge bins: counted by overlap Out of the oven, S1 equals -0.25 mag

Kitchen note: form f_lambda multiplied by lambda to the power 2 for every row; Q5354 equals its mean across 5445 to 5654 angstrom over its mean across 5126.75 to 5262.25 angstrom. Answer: 1.6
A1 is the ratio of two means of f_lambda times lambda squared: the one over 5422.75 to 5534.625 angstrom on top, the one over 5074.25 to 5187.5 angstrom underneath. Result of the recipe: 1.8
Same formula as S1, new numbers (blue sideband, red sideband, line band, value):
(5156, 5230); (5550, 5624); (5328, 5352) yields -0.21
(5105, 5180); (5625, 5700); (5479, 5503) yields -0.08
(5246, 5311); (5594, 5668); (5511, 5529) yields 0.05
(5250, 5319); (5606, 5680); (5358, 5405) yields -0.17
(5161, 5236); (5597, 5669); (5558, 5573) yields -0.07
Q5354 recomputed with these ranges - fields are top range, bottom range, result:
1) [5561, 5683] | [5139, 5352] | 1.47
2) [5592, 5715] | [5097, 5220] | 2.01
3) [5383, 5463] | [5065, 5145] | 1.87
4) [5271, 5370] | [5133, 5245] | 1.48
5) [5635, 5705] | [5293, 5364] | 1.28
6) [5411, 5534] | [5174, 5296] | 1.45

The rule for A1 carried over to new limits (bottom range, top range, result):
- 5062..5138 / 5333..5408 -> 1.78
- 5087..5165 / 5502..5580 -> 1.67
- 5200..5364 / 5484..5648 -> 1.23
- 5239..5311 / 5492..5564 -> 1.19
